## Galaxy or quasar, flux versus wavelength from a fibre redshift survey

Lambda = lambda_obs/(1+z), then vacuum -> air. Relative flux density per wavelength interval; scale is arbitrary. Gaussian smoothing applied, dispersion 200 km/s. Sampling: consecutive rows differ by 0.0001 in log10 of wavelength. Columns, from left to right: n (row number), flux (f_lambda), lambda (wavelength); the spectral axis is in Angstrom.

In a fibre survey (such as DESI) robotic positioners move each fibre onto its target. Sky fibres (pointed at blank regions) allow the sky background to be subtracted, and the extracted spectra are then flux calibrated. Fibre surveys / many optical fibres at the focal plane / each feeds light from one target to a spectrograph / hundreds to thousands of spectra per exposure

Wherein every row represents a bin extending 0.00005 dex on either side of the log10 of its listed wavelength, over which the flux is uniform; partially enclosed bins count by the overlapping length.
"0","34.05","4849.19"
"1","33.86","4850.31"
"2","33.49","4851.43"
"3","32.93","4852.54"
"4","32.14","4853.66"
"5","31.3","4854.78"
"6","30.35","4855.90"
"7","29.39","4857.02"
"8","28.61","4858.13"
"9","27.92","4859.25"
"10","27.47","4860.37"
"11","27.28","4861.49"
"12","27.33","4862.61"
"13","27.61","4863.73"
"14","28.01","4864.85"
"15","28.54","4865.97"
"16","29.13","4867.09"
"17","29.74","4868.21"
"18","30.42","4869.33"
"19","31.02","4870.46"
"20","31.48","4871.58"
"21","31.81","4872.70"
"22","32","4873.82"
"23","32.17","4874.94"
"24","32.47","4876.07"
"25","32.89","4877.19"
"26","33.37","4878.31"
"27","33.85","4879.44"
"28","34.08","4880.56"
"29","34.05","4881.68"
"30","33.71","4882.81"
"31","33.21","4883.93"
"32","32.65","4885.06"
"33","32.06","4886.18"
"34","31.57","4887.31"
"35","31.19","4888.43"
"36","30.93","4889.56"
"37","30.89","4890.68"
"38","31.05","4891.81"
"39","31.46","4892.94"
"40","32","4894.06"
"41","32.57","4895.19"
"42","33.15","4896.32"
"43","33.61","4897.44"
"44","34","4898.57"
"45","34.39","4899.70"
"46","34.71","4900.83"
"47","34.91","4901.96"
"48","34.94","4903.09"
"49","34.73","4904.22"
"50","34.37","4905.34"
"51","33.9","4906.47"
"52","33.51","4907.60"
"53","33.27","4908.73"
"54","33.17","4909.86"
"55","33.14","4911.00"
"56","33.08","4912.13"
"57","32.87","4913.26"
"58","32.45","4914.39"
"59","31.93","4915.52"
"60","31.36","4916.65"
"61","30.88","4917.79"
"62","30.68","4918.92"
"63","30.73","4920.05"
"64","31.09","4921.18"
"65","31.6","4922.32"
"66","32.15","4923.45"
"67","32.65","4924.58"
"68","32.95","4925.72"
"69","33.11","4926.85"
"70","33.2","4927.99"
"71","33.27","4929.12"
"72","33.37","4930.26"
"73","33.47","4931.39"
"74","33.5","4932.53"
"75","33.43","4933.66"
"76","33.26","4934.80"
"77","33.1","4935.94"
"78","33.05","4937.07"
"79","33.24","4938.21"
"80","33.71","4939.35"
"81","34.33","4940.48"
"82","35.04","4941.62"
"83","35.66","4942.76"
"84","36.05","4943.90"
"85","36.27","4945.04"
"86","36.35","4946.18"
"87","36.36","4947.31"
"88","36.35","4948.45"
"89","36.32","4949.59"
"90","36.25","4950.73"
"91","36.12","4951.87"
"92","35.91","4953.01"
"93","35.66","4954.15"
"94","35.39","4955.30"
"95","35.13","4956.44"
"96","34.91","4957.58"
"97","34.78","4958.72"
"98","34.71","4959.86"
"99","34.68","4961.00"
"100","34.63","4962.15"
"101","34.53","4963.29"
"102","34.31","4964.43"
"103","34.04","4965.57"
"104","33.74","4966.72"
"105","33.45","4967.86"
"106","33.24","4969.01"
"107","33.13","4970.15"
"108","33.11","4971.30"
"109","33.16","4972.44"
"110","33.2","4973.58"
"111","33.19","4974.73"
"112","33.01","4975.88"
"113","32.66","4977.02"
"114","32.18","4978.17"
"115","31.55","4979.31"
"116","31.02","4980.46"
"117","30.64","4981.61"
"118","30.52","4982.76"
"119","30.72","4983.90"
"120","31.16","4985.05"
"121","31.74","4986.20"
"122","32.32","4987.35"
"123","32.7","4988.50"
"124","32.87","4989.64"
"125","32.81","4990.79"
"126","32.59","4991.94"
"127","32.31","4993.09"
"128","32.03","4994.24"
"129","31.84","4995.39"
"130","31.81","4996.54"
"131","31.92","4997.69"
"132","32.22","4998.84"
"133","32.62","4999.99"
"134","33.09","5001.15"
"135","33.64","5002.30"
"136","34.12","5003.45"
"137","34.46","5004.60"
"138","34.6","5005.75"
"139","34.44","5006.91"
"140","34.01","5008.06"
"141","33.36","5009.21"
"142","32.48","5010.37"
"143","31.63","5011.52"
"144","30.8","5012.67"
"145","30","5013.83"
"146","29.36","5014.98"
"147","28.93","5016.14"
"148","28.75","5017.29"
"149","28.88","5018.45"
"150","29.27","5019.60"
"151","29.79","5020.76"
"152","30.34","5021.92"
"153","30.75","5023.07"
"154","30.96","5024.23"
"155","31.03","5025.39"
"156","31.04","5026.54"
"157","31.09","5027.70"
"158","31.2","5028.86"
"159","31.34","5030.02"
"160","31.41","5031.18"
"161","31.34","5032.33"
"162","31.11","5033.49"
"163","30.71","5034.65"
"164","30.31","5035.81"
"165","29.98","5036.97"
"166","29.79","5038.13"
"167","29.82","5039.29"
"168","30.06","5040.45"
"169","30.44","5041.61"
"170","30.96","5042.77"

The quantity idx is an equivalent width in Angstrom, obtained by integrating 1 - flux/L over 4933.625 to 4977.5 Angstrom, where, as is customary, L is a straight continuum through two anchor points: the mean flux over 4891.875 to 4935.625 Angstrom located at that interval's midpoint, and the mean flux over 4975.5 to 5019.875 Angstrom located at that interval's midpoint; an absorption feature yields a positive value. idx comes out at -2.8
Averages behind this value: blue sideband 32.9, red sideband 31.9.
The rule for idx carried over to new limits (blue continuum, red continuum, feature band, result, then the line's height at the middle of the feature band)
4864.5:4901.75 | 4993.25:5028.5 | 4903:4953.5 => -2.7 Angstrom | 31.9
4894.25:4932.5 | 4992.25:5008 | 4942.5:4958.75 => -1.4 Angstrom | 33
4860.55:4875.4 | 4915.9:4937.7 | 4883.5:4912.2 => -1.8 Angstrom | 31.1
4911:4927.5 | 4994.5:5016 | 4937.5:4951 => -1.4 Angstrom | 32.2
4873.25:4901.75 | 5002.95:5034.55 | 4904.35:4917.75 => -0.2 Angstrom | 32.5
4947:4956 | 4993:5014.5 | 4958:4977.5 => 0.7 Angstrom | 35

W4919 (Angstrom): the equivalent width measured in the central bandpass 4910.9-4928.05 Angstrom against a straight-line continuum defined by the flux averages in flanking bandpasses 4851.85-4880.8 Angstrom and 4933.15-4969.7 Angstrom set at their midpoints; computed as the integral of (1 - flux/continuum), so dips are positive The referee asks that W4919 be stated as 0.6 Angstrom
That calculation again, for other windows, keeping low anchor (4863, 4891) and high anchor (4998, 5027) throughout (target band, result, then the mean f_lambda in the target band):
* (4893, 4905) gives -0.9 Angstrom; 33.8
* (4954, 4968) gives -1.3 Angstrom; 34.6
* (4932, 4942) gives -0.6 Angstrom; 33.6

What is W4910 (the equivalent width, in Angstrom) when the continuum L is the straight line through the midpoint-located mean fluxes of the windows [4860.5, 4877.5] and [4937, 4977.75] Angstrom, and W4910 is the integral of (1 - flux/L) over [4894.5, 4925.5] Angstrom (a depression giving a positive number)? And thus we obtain -0.80 Angstrom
